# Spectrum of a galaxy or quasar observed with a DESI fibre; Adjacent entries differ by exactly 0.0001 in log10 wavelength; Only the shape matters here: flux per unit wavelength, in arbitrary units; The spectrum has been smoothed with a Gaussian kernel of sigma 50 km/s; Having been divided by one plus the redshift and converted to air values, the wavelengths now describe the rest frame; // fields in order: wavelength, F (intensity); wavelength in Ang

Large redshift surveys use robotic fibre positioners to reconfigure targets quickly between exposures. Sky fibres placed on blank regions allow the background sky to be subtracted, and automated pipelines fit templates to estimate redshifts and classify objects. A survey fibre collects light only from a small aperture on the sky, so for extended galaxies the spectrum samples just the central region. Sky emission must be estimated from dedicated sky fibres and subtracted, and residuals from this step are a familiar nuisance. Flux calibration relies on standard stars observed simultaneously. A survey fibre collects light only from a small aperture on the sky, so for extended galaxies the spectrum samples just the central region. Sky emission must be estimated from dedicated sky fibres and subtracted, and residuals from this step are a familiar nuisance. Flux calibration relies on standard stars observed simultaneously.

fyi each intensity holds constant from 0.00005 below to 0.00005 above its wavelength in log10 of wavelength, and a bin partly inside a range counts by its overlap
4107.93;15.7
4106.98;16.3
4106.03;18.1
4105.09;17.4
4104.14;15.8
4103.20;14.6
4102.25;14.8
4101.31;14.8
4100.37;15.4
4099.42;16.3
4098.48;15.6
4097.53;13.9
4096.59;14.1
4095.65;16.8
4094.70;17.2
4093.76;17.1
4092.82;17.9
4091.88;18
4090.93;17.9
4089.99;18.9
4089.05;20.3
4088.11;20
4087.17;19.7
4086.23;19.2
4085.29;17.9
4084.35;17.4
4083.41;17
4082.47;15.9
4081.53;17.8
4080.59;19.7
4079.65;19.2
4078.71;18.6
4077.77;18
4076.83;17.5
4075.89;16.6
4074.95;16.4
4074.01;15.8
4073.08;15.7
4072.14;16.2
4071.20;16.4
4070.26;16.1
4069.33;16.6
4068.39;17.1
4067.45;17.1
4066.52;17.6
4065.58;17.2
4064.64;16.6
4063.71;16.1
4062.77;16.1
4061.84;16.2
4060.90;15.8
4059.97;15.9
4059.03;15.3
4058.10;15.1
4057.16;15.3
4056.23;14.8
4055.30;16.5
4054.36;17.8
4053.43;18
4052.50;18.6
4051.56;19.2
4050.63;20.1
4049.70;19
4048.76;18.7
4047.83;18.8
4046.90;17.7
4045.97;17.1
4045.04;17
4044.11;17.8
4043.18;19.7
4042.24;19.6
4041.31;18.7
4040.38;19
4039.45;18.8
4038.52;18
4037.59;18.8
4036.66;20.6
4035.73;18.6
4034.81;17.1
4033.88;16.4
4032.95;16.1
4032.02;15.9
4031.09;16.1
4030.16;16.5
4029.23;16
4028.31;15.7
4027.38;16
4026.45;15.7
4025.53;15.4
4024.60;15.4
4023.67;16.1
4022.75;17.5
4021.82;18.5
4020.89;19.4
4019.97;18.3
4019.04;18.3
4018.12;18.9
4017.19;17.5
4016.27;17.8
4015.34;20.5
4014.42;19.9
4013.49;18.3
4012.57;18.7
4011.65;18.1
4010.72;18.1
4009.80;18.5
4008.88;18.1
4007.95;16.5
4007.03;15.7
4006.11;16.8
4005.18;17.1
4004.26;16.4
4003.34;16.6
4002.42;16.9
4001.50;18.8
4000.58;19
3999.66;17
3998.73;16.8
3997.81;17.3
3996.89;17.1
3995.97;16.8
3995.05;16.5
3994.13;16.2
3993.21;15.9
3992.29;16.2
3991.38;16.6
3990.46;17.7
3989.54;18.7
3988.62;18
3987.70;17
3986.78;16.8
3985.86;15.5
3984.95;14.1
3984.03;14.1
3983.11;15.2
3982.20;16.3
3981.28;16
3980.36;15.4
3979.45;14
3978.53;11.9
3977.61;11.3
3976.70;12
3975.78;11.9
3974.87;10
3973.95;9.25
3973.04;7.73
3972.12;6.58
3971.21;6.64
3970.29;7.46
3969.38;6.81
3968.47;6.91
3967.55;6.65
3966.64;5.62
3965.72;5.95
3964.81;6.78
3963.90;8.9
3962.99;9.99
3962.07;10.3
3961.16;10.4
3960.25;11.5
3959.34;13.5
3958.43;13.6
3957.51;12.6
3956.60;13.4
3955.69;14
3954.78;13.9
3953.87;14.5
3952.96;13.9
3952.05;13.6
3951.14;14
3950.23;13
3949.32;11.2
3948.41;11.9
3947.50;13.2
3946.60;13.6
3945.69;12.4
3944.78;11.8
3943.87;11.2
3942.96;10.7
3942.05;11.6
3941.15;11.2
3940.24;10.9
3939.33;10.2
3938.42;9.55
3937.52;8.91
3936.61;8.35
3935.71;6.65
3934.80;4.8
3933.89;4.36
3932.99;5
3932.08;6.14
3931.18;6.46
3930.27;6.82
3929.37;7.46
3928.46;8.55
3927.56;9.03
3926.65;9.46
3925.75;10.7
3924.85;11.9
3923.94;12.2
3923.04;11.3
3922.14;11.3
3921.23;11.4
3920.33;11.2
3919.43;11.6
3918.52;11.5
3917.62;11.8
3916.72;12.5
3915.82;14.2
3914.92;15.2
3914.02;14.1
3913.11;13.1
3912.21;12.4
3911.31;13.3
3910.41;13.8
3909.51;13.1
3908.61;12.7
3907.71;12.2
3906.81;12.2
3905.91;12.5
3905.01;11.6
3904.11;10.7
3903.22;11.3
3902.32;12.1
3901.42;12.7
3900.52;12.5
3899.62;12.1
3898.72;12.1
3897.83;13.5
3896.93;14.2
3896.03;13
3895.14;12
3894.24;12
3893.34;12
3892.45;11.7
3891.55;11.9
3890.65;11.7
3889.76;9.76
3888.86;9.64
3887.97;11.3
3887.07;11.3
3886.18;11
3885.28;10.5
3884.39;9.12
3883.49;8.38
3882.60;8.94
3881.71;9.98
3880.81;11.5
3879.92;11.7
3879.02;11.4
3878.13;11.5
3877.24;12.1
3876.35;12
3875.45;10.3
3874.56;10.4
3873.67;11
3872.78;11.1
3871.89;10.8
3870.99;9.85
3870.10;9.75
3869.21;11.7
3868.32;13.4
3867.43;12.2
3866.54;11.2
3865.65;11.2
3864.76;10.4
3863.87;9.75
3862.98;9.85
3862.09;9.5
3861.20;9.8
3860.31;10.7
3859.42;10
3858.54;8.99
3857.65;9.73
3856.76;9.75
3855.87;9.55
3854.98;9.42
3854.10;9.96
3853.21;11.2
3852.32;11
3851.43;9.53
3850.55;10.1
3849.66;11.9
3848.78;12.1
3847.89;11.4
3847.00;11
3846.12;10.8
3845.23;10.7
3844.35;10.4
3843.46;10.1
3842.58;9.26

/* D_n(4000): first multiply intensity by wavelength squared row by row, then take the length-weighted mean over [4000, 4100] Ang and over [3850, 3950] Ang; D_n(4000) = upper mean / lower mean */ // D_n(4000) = 1.7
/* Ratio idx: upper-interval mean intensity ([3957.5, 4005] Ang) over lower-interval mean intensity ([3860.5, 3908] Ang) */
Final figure 1.18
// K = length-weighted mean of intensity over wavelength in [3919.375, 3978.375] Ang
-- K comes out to 10.1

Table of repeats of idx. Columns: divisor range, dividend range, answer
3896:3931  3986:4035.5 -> 1.46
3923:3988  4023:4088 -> 1.60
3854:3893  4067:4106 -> 1.61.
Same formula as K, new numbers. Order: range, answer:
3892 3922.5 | 12.5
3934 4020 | 13.6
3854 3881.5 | 10.7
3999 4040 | 17.5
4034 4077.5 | 17.4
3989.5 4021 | 17.6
